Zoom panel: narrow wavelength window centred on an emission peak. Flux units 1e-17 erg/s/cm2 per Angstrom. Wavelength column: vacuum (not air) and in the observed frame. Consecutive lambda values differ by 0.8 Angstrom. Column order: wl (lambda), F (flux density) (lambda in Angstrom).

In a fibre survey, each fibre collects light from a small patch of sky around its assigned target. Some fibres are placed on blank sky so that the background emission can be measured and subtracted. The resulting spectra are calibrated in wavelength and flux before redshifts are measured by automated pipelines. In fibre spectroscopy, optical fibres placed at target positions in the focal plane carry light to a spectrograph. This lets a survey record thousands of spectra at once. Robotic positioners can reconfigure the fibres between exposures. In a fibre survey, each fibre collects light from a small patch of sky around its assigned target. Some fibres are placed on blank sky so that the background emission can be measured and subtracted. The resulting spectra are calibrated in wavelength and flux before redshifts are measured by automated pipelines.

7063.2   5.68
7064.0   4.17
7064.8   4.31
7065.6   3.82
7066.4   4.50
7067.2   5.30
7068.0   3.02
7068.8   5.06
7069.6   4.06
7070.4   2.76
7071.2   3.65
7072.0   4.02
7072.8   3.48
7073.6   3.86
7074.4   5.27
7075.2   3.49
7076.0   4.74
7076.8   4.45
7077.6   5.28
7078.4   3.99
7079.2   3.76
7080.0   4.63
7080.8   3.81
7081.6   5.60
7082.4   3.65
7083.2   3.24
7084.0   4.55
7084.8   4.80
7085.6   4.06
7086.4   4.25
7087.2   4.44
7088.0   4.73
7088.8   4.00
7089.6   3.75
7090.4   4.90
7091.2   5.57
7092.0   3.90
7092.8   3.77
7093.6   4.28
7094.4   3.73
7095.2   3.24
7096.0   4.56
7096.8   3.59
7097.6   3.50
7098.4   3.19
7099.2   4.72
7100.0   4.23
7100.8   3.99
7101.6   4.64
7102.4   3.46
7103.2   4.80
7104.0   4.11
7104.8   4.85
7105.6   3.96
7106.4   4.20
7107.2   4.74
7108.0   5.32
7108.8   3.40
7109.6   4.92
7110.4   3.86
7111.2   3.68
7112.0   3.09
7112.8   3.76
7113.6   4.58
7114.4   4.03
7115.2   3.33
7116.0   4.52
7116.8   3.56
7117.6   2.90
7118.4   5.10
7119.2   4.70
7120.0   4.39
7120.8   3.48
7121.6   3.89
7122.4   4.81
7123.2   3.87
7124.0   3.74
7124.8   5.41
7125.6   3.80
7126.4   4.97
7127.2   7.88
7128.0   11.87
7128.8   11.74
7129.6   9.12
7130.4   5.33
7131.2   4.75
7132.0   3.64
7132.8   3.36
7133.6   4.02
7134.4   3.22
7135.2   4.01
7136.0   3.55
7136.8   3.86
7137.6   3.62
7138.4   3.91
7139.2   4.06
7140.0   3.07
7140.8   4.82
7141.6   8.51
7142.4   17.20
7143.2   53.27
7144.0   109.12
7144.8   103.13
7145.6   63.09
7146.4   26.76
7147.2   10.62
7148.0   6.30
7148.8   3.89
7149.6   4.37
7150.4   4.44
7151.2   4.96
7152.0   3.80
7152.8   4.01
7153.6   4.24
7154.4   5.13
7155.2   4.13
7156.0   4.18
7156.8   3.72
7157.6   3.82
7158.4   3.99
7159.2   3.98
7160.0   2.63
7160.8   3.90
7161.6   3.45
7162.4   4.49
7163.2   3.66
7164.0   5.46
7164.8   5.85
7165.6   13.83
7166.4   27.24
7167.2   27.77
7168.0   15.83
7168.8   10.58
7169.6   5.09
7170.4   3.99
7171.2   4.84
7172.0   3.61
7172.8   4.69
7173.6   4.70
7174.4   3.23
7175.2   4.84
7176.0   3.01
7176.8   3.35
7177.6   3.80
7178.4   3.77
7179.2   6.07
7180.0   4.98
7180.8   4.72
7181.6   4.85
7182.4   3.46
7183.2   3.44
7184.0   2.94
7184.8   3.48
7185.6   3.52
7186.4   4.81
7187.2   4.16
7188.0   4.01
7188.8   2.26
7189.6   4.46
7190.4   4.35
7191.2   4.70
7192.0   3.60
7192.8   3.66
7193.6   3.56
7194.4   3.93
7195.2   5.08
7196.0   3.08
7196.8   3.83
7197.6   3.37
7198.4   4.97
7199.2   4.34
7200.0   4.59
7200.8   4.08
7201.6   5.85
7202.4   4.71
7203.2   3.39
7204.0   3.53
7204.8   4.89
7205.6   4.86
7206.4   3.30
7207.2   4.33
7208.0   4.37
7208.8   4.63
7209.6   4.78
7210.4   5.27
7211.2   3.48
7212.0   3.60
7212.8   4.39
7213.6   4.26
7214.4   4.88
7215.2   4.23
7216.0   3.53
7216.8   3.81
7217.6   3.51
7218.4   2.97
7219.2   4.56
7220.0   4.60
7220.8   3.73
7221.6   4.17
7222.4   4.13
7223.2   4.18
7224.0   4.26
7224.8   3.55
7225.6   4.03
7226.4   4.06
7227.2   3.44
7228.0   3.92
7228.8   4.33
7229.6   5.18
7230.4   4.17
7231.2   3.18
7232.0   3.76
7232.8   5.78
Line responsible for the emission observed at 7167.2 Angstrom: [N II]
